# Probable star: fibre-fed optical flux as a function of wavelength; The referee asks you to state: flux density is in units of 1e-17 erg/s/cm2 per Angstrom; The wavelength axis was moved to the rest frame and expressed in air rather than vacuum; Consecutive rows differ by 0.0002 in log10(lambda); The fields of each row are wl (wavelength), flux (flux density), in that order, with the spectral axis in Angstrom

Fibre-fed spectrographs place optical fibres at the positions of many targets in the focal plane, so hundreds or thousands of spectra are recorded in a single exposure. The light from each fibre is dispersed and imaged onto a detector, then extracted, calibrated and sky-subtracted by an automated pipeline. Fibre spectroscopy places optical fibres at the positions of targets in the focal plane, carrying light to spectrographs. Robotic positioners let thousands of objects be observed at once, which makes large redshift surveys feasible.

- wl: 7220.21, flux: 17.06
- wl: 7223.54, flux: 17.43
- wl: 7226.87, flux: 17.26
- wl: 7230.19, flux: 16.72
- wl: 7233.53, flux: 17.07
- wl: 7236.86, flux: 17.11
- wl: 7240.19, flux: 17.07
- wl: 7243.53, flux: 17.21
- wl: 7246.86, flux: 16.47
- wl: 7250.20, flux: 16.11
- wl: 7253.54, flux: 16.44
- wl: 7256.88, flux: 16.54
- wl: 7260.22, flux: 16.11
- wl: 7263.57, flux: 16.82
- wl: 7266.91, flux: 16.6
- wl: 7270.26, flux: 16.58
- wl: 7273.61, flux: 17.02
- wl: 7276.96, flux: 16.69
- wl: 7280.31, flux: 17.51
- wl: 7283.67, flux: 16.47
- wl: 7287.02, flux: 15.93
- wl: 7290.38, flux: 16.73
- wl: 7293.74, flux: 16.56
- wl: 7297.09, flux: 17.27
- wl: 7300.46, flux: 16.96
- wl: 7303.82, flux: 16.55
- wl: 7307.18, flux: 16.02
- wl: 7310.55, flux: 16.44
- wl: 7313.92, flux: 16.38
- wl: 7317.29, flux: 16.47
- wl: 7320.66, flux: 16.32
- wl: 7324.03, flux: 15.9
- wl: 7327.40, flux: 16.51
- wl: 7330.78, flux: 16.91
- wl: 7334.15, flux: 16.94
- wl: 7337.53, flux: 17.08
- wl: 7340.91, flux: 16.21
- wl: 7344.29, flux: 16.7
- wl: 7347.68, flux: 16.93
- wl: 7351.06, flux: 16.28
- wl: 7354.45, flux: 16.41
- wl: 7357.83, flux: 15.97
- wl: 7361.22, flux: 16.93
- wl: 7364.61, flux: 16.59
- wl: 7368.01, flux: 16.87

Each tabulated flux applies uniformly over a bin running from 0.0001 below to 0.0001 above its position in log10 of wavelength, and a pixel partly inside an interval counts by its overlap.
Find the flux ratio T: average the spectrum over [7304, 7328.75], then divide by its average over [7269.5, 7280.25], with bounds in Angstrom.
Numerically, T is 1.0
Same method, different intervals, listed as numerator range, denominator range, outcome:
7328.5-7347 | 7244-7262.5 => 1.02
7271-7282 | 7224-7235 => 1.00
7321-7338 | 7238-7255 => 1.00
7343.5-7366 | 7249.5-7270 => 1.00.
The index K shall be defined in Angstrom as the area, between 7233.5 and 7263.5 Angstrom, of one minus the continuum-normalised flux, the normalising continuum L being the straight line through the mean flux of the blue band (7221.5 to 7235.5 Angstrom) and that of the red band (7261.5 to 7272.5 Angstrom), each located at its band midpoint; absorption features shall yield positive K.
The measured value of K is 0.4 Angstrom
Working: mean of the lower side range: 17.1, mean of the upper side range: 16.7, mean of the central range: 16.7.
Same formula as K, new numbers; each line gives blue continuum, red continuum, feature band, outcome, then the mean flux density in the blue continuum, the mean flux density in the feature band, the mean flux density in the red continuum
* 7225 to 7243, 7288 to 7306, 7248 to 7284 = 0.6 Angstrom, 17.1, 16.6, 16.8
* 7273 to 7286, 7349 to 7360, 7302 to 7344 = 0.1 Angstrom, 16.9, 16.5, 16.3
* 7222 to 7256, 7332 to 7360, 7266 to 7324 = 0.4 Angstrom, 16.9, 16.6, 16.6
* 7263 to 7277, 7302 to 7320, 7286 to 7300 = -0.1 Angstrom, 16.7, 16.7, 16.4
